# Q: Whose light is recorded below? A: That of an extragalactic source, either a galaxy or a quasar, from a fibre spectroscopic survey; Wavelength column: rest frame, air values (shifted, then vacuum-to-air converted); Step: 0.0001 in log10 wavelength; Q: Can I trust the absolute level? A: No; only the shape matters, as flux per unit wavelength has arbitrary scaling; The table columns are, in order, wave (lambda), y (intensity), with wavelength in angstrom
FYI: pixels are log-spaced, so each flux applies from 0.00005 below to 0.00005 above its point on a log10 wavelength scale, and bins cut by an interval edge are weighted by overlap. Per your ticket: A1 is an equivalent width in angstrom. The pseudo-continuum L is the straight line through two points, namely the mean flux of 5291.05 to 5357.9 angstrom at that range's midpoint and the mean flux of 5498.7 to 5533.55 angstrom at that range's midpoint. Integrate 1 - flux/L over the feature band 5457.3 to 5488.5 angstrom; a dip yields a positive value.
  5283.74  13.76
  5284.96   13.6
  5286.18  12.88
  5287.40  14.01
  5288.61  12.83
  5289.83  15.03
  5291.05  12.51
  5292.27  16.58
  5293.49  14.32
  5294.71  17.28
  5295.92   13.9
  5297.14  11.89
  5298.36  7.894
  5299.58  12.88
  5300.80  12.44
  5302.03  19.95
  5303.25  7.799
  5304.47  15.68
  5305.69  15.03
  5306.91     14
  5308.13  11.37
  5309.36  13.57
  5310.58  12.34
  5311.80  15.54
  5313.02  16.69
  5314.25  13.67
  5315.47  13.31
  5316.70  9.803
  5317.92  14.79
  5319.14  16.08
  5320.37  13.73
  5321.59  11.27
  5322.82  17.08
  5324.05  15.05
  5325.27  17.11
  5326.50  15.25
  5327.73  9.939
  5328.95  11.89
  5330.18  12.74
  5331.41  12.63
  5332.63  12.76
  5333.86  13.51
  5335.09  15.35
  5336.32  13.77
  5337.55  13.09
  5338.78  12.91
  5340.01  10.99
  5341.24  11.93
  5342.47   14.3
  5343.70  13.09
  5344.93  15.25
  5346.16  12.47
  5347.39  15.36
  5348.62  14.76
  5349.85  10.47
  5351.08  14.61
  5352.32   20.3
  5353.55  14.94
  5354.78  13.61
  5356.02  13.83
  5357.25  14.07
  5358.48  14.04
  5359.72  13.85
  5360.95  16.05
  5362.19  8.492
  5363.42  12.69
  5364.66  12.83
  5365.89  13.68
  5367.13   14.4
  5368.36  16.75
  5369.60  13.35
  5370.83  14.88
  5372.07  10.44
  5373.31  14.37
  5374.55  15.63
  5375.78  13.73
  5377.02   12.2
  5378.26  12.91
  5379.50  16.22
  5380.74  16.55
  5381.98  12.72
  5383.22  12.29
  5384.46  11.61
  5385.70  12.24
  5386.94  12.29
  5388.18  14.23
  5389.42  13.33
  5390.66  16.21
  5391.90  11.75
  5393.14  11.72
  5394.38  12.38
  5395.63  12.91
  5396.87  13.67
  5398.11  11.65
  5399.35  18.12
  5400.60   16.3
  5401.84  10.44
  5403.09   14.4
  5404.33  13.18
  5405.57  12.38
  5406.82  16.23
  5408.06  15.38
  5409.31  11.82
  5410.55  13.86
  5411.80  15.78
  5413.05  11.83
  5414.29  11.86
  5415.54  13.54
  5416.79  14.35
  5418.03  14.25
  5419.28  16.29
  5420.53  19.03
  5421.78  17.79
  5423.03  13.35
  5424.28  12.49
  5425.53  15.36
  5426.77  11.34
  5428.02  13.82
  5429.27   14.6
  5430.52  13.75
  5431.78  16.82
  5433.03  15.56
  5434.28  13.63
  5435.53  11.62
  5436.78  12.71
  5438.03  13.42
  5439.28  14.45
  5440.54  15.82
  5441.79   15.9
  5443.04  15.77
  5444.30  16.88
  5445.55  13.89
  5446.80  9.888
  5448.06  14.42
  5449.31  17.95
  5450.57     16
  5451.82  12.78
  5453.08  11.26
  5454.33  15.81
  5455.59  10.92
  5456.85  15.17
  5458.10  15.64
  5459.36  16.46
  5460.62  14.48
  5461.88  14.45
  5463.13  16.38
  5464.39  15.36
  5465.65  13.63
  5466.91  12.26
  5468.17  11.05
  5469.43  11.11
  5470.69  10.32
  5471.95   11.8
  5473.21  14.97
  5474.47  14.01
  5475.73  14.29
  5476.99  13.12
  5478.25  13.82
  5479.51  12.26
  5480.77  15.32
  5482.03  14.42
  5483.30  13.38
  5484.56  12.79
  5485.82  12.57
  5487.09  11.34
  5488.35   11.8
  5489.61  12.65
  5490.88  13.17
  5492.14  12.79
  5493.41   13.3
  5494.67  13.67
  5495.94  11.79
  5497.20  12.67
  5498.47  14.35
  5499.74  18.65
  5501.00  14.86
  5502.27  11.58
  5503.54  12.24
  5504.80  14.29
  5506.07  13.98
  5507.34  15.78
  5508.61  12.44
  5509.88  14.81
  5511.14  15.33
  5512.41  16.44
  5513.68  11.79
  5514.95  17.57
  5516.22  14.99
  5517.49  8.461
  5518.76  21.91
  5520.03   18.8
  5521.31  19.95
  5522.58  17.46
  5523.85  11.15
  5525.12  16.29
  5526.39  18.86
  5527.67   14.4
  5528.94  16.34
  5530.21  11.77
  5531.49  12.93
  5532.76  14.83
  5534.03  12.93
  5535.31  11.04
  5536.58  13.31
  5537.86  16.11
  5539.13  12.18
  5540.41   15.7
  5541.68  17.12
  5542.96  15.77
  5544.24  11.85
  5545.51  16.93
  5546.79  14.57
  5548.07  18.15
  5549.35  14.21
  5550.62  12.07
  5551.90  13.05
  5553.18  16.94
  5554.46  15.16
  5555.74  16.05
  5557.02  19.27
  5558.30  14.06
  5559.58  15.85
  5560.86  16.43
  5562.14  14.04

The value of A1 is 2.7 angstrom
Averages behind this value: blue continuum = 13.8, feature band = 13.5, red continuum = 15.1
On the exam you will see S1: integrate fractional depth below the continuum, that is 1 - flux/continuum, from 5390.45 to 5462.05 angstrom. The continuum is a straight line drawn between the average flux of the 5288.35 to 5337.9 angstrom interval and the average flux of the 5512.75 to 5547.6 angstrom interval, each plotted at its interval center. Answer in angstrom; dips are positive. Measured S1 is 1.1 angstrom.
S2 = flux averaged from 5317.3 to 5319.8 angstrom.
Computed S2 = 15.4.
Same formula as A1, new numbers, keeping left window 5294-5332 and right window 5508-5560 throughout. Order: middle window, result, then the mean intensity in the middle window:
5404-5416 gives 0.6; 13.6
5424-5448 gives 0.5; 14.1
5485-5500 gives 1.8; 13.1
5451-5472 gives 1.6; 13.5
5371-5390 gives 0.9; 13.4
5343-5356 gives -0.5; 14.5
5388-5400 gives 0.5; 13.6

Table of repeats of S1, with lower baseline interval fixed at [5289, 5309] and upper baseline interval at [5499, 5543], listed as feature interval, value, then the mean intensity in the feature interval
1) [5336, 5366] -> 0.6 angstrom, 13.7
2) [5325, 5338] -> 0.4 angstrom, 13.4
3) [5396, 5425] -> 0.1 angstrom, 14.3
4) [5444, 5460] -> 0.2 angstrom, 14.3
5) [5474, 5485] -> 0.7 angstrom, 13.7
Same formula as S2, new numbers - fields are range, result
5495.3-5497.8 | 12.2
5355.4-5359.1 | 14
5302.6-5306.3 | 12.9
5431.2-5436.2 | 14.4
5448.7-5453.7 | 14.5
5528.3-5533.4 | 14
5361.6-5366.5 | 12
